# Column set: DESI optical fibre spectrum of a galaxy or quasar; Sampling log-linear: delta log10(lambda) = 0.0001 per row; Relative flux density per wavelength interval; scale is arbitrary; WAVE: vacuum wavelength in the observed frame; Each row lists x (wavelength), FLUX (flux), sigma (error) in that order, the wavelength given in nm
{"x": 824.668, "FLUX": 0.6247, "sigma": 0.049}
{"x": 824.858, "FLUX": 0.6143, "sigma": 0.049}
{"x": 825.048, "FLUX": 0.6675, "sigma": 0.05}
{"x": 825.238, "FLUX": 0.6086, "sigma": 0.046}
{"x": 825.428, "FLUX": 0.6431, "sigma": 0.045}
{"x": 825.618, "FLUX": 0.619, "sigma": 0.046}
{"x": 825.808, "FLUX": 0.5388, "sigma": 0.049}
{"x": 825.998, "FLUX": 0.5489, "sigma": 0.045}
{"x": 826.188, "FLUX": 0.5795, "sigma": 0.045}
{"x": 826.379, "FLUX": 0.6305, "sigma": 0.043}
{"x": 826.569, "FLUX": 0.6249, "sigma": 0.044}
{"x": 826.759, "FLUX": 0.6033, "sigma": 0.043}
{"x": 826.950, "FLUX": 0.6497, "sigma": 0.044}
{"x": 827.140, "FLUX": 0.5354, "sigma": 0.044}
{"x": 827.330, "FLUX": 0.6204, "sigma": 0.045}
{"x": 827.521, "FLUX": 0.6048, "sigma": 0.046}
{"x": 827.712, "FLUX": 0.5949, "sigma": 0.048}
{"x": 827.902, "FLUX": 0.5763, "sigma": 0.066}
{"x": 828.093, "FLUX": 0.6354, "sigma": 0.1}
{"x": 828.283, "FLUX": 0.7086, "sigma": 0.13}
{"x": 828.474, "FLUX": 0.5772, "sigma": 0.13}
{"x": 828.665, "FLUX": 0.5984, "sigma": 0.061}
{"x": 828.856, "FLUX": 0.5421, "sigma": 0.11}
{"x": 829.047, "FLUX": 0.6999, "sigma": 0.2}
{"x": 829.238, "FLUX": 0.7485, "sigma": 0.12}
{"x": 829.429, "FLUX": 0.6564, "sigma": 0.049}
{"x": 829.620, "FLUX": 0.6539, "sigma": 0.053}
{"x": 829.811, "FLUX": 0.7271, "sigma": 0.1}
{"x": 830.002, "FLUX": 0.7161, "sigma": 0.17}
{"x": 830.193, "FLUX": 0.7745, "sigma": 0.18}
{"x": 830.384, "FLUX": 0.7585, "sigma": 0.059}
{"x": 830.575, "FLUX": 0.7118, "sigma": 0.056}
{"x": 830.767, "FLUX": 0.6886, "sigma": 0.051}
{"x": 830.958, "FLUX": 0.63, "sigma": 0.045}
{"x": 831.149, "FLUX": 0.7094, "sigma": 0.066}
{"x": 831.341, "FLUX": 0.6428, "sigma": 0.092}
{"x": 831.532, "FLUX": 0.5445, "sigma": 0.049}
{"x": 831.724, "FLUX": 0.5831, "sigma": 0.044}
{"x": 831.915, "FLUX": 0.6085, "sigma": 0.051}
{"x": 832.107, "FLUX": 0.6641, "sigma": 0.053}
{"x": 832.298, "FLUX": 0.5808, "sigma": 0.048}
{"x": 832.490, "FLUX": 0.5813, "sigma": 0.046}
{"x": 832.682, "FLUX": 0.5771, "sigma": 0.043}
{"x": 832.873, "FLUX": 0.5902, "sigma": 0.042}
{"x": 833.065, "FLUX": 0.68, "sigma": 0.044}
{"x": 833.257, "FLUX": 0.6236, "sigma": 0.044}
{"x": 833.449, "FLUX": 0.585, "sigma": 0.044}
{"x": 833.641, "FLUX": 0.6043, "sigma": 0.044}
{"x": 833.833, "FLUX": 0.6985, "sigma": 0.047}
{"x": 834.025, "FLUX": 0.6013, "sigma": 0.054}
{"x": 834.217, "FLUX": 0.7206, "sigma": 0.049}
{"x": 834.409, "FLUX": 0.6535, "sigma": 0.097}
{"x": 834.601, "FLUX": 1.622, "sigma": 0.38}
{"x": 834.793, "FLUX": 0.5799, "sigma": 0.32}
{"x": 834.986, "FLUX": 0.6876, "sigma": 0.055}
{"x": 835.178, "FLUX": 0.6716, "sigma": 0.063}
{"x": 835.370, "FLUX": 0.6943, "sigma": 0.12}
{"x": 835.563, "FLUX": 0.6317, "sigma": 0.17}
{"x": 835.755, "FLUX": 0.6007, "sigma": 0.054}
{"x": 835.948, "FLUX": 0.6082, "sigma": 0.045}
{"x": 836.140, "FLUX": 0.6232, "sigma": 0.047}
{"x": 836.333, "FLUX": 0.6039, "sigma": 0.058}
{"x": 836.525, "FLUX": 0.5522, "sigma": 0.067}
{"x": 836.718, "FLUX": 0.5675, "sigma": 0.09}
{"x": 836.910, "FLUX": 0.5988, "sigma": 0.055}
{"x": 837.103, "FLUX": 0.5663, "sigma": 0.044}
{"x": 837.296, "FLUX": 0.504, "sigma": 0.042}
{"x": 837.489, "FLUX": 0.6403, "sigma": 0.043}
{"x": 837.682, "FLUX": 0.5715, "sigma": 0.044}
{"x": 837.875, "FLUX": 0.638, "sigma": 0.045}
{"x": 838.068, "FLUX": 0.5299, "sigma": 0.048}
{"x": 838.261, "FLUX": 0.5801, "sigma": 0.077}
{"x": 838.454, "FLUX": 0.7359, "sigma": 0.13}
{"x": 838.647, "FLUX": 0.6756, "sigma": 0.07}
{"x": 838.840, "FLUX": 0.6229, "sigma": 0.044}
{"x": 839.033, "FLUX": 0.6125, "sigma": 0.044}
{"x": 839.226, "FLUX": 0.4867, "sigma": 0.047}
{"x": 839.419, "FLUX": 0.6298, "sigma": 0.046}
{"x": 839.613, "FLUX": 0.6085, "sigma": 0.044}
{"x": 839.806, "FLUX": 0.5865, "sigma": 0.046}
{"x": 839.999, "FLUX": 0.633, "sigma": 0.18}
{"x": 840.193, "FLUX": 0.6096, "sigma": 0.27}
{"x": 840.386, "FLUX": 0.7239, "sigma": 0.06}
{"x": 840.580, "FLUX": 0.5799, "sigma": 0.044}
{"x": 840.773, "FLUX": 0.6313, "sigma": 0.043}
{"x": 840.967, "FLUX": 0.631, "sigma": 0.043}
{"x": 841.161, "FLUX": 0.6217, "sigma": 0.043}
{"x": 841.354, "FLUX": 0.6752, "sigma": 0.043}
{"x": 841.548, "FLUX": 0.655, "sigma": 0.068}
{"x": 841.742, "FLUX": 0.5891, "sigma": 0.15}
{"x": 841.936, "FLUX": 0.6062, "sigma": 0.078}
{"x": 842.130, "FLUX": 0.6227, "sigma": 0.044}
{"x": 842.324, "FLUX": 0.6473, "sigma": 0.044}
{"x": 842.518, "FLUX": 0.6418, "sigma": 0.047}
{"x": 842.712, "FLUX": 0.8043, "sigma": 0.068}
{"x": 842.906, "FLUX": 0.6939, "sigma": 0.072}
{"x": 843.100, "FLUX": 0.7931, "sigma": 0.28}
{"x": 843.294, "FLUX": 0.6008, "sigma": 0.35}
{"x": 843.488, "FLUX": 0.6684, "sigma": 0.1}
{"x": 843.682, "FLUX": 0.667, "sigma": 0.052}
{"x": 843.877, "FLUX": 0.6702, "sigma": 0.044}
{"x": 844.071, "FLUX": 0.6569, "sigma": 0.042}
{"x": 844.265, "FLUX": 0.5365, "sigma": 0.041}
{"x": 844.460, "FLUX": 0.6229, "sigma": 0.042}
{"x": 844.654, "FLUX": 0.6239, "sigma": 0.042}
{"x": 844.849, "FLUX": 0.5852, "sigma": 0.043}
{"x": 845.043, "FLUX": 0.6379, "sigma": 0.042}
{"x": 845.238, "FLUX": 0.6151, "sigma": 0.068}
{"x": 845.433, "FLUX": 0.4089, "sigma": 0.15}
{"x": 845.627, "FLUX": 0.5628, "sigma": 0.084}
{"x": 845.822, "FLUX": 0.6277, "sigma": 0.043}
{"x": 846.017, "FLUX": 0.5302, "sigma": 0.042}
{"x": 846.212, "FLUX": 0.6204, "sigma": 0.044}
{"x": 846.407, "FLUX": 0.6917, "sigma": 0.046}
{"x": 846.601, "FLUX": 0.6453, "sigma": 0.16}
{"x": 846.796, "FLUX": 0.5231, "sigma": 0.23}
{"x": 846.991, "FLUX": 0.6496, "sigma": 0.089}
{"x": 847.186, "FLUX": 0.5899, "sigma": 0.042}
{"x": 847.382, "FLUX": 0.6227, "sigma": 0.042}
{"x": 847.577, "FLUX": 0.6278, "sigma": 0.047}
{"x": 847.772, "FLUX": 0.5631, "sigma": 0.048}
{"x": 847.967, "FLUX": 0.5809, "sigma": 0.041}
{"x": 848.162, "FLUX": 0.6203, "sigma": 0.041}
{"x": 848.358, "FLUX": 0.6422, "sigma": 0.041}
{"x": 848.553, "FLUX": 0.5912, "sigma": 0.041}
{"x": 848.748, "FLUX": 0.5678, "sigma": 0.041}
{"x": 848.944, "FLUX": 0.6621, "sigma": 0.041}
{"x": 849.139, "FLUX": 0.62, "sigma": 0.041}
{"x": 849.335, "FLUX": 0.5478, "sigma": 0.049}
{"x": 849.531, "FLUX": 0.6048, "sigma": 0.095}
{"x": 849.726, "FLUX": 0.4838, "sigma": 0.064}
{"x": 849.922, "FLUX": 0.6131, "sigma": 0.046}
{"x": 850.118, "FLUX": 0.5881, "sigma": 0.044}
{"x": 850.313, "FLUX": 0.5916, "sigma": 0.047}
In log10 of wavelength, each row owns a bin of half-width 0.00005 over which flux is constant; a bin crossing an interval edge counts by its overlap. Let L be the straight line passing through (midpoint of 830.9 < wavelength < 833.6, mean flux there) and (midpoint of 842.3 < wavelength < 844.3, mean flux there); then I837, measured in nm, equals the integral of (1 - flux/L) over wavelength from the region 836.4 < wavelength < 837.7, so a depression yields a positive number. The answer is 0.14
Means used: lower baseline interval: 0.614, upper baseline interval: 0.676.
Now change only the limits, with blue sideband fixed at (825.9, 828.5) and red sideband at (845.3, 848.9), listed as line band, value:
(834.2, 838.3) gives -0.376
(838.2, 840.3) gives -0.065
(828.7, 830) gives -0.140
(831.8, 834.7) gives -0.428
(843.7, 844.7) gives -0.050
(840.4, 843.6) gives -0.314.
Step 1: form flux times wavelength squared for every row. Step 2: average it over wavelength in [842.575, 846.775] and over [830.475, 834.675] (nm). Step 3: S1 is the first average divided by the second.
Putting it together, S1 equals 0.96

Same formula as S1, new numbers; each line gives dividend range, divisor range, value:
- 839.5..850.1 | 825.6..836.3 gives 0.98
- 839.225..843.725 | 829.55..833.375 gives 1.01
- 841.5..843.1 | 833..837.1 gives 1.01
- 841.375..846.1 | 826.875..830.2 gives 1.01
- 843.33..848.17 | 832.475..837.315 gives 0.94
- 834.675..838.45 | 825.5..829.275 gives 1.03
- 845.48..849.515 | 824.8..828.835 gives 1.04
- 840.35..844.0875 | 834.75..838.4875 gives 1.10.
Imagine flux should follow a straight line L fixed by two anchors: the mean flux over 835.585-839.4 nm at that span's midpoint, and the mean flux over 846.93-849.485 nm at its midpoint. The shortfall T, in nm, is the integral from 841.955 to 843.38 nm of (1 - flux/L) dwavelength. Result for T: -0.19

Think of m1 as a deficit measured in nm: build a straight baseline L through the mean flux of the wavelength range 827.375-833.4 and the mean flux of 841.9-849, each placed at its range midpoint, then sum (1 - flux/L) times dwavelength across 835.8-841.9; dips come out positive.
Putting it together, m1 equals 0.22 nm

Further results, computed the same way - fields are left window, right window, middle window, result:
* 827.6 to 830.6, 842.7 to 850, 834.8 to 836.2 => 0.010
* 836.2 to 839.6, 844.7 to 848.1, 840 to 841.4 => -0.099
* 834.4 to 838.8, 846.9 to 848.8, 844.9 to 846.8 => 0.080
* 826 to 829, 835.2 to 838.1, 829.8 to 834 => -0.311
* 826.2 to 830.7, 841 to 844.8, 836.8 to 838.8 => 0.142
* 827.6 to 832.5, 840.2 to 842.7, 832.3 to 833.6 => 0.089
